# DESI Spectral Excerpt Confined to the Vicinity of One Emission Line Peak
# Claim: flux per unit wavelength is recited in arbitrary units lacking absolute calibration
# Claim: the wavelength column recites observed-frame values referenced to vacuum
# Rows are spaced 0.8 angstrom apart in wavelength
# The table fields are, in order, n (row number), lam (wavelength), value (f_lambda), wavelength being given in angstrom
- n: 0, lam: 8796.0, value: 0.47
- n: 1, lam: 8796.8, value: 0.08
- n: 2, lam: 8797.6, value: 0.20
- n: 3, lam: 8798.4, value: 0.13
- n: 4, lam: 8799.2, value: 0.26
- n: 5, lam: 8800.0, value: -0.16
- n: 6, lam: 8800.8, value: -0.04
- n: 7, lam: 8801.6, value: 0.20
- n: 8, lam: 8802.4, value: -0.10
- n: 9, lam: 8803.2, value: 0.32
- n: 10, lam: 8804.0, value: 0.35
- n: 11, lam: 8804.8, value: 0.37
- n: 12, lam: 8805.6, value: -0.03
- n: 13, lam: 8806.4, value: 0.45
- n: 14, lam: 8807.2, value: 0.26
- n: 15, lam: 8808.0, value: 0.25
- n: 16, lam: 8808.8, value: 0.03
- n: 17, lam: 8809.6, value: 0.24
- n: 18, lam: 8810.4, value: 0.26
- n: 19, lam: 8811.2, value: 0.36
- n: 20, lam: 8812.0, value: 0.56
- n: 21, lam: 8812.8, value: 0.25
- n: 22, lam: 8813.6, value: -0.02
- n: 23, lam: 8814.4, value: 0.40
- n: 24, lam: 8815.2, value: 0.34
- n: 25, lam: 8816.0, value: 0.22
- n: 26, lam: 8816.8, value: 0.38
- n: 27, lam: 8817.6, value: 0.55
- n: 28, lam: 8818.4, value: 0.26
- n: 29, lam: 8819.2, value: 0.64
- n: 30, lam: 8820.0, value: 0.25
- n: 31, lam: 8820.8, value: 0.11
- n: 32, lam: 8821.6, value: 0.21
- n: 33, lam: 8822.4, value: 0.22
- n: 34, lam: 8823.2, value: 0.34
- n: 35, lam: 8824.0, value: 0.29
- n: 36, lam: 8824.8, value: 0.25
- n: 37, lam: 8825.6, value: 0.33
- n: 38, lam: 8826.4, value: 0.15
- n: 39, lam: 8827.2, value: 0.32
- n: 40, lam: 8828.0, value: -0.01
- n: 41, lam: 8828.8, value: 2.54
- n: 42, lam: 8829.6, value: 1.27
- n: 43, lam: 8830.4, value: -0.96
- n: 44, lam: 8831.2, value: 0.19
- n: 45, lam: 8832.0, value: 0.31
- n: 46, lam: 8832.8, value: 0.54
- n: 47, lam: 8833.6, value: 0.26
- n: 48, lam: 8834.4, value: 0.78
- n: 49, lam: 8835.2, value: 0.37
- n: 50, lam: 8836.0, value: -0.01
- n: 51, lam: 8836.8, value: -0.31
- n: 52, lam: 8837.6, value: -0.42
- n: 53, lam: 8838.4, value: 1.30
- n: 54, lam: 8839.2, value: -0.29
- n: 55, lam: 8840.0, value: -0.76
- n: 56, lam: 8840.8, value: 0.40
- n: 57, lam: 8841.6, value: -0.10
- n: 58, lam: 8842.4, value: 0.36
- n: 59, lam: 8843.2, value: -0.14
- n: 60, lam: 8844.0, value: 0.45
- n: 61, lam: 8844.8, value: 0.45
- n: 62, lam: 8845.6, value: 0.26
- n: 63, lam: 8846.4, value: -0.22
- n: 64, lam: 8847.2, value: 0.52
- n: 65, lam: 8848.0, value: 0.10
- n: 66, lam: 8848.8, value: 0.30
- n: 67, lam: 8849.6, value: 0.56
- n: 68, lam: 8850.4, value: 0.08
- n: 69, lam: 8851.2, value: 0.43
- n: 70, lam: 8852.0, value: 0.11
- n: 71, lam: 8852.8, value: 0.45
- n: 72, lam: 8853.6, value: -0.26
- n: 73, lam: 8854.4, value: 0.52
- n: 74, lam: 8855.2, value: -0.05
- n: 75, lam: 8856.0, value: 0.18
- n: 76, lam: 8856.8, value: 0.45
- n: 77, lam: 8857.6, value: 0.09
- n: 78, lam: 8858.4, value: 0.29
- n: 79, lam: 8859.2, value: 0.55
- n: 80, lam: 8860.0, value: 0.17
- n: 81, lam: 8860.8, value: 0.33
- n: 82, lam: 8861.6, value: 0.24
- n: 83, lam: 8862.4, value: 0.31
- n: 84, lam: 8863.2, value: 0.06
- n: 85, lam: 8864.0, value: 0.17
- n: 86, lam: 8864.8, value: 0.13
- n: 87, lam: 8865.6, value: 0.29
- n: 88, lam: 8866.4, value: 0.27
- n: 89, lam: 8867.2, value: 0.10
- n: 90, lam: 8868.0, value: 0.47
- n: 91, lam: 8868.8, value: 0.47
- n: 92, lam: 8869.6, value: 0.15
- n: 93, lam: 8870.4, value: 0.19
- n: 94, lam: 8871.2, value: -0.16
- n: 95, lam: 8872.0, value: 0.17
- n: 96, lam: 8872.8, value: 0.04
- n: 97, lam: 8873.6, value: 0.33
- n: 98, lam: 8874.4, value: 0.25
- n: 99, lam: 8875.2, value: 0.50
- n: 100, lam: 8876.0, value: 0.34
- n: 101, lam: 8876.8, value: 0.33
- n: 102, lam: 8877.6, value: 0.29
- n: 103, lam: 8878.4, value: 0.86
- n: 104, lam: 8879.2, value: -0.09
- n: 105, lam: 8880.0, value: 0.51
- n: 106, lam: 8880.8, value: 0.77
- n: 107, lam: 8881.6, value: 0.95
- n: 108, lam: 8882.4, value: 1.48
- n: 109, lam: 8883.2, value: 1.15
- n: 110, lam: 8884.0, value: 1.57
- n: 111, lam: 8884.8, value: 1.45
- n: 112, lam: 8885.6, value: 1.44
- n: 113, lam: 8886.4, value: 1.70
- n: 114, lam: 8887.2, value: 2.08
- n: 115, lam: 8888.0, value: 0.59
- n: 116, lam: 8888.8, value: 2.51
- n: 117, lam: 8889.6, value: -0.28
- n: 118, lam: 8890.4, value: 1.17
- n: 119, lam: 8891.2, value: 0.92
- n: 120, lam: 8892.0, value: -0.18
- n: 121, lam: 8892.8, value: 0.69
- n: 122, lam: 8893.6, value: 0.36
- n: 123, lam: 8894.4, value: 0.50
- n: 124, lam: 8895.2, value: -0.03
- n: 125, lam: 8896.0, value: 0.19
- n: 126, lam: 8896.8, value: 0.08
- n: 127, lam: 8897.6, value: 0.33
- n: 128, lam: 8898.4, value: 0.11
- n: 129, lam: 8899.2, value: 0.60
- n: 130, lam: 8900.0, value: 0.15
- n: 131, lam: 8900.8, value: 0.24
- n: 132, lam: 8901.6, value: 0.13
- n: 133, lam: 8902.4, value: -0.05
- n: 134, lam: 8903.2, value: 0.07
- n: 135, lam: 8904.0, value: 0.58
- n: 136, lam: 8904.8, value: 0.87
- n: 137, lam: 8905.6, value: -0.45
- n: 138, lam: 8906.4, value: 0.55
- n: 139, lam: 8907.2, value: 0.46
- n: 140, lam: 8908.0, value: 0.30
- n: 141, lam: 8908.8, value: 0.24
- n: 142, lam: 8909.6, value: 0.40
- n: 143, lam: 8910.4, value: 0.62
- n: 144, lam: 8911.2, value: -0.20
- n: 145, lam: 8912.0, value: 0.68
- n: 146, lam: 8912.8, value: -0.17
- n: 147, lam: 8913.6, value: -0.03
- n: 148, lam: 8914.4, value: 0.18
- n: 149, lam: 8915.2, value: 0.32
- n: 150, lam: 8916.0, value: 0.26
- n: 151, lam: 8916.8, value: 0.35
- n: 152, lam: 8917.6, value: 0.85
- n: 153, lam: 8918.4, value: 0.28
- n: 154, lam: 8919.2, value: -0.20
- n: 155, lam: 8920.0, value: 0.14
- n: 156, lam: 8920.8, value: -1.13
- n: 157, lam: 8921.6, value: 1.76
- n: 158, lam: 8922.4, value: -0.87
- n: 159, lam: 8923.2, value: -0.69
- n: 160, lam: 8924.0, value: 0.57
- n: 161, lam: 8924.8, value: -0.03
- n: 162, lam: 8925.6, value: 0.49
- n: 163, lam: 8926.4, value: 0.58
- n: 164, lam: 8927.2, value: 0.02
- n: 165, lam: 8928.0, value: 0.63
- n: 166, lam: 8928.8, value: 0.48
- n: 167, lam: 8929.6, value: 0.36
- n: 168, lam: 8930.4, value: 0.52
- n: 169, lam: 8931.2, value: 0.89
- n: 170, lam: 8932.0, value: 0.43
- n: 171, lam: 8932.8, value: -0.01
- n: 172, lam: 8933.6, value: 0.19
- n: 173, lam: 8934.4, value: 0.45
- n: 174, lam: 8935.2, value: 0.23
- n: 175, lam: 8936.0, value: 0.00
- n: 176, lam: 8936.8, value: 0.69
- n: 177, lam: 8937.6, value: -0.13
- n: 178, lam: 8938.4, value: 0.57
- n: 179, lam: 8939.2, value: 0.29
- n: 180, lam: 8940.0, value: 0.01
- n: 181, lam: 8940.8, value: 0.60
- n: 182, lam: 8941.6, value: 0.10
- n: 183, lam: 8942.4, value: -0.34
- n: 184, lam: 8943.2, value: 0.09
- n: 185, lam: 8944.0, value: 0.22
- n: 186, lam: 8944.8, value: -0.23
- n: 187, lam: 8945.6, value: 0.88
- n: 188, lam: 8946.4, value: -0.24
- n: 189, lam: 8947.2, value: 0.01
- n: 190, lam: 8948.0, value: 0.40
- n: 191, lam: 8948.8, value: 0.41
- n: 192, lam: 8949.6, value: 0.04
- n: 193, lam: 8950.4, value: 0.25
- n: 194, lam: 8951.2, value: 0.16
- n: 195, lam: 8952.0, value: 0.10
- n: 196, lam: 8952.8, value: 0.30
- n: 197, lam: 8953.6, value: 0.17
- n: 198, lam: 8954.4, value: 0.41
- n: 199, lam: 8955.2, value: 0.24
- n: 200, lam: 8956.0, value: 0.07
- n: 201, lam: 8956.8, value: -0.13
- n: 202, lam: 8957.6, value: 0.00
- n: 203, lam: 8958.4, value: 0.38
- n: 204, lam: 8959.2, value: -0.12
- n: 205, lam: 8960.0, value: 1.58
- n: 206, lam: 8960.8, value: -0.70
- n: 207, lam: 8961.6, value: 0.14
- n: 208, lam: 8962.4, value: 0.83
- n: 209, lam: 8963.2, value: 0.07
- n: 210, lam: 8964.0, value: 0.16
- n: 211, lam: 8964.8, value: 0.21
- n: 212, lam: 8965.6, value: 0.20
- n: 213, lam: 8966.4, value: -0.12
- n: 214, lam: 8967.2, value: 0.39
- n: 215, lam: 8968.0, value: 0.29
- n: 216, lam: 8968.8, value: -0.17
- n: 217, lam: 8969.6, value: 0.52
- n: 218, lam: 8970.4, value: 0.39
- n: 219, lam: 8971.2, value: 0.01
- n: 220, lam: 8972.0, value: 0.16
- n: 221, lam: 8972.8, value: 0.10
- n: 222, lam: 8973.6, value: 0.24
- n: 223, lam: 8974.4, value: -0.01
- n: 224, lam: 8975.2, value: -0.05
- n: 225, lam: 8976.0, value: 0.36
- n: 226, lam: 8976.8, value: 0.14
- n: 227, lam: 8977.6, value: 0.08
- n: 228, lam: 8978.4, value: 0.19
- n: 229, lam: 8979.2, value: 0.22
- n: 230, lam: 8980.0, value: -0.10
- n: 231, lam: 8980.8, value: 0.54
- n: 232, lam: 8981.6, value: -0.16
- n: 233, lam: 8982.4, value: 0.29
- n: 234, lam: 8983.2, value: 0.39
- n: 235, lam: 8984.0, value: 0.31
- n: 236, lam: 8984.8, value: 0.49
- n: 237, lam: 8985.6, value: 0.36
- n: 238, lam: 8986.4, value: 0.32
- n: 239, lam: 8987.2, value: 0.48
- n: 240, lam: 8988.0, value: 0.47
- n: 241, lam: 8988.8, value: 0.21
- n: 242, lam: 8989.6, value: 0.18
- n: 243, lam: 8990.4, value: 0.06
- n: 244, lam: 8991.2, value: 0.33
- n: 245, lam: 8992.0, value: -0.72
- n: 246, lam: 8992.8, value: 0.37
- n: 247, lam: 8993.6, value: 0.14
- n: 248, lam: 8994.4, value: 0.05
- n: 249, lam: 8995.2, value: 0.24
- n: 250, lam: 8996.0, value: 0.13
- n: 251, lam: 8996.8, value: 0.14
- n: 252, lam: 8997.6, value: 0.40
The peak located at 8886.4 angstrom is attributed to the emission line H-gamma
